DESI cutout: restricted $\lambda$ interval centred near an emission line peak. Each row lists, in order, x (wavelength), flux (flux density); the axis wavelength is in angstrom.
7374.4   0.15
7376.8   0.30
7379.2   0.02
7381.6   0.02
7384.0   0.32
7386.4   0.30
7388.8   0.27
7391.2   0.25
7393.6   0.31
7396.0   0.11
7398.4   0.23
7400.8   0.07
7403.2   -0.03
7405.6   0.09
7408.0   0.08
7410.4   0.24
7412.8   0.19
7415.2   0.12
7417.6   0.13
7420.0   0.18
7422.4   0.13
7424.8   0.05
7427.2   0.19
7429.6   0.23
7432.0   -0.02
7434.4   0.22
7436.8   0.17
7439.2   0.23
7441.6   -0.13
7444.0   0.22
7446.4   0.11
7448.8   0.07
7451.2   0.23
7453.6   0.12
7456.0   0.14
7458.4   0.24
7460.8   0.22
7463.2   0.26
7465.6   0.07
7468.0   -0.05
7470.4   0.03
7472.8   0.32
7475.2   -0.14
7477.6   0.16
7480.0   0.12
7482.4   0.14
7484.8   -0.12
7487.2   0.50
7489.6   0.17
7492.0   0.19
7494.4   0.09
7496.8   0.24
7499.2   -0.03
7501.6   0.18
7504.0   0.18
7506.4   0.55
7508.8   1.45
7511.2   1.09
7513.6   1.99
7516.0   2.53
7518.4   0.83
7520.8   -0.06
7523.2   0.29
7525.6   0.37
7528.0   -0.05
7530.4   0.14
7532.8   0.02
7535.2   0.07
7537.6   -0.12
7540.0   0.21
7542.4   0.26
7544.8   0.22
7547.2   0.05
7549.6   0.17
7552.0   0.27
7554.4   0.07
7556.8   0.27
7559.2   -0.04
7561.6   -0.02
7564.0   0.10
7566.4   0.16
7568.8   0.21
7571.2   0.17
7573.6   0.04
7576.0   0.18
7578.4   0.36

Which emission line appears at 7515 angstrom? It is [O II] 3727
